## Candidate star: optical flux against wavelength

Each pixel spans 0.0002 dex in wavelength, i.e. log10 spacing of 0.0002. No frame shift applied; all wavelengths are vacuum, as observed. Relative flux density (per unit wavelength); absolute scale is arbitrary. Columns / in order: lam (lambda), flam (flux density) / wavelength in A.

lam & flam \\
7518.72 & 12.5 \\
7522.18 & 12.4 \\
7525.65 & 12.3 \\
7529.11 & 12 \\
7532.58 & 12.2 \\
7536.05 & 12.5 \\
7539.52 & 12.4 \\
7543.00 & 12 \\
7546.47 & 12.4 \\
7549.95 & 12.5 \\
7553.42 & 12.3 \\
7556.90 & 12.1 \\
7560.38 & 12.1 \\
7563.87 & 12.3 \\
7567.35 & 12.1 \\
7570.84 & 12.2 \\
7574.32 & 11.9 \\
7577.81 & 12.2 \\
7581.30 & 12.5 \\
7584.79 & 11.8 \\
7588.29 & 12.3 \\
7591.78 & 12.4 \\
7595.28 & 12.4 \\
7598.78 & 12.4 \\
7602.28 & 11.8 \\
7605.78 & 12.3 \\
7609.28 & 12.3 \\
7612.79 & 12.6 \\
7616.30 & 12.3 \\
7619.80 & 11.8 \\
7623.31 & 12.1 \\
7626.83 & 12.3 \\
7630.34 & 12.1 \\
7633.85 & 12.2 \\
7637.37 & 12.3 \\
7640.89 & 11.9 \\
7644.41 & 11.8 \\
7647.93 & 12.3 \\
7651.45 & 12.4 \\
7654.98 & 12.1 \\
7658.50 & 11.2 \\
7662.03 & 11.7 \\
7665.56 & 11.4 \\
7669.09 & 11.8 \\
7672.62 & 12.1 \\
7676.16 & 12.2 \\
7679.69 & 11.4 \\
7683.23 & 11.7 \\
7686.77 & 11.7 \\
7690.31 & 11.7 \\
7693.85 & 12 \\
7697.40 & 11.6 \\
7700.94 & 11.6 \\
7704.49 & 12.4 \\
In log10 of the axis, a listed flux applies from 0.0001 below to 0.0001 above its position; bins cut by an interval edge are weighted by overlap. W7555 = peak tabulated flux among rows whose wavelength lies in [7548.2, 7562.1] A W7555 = 12.5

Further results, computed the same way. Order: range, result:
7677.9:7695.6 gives 12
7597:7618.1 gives 12.6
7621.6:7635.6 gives 12.3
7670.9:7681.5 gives 12.2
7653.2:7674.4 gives 12.1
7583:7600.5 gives 12.4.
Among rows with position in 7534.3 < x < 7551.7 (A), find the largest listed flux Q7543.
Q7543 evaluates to 12.5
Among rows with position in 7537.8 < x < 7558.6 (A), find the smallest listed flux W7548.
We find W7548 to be 12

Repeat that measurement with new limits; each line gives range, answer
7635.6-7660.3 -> 11.2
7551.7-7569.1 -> 12.1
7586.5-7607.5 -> 11.8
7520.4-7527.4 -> 12.3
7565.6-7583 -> 11.9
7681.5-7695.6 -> 11.7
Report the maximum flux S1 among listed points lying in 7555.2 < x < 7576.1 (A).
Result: 12.3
